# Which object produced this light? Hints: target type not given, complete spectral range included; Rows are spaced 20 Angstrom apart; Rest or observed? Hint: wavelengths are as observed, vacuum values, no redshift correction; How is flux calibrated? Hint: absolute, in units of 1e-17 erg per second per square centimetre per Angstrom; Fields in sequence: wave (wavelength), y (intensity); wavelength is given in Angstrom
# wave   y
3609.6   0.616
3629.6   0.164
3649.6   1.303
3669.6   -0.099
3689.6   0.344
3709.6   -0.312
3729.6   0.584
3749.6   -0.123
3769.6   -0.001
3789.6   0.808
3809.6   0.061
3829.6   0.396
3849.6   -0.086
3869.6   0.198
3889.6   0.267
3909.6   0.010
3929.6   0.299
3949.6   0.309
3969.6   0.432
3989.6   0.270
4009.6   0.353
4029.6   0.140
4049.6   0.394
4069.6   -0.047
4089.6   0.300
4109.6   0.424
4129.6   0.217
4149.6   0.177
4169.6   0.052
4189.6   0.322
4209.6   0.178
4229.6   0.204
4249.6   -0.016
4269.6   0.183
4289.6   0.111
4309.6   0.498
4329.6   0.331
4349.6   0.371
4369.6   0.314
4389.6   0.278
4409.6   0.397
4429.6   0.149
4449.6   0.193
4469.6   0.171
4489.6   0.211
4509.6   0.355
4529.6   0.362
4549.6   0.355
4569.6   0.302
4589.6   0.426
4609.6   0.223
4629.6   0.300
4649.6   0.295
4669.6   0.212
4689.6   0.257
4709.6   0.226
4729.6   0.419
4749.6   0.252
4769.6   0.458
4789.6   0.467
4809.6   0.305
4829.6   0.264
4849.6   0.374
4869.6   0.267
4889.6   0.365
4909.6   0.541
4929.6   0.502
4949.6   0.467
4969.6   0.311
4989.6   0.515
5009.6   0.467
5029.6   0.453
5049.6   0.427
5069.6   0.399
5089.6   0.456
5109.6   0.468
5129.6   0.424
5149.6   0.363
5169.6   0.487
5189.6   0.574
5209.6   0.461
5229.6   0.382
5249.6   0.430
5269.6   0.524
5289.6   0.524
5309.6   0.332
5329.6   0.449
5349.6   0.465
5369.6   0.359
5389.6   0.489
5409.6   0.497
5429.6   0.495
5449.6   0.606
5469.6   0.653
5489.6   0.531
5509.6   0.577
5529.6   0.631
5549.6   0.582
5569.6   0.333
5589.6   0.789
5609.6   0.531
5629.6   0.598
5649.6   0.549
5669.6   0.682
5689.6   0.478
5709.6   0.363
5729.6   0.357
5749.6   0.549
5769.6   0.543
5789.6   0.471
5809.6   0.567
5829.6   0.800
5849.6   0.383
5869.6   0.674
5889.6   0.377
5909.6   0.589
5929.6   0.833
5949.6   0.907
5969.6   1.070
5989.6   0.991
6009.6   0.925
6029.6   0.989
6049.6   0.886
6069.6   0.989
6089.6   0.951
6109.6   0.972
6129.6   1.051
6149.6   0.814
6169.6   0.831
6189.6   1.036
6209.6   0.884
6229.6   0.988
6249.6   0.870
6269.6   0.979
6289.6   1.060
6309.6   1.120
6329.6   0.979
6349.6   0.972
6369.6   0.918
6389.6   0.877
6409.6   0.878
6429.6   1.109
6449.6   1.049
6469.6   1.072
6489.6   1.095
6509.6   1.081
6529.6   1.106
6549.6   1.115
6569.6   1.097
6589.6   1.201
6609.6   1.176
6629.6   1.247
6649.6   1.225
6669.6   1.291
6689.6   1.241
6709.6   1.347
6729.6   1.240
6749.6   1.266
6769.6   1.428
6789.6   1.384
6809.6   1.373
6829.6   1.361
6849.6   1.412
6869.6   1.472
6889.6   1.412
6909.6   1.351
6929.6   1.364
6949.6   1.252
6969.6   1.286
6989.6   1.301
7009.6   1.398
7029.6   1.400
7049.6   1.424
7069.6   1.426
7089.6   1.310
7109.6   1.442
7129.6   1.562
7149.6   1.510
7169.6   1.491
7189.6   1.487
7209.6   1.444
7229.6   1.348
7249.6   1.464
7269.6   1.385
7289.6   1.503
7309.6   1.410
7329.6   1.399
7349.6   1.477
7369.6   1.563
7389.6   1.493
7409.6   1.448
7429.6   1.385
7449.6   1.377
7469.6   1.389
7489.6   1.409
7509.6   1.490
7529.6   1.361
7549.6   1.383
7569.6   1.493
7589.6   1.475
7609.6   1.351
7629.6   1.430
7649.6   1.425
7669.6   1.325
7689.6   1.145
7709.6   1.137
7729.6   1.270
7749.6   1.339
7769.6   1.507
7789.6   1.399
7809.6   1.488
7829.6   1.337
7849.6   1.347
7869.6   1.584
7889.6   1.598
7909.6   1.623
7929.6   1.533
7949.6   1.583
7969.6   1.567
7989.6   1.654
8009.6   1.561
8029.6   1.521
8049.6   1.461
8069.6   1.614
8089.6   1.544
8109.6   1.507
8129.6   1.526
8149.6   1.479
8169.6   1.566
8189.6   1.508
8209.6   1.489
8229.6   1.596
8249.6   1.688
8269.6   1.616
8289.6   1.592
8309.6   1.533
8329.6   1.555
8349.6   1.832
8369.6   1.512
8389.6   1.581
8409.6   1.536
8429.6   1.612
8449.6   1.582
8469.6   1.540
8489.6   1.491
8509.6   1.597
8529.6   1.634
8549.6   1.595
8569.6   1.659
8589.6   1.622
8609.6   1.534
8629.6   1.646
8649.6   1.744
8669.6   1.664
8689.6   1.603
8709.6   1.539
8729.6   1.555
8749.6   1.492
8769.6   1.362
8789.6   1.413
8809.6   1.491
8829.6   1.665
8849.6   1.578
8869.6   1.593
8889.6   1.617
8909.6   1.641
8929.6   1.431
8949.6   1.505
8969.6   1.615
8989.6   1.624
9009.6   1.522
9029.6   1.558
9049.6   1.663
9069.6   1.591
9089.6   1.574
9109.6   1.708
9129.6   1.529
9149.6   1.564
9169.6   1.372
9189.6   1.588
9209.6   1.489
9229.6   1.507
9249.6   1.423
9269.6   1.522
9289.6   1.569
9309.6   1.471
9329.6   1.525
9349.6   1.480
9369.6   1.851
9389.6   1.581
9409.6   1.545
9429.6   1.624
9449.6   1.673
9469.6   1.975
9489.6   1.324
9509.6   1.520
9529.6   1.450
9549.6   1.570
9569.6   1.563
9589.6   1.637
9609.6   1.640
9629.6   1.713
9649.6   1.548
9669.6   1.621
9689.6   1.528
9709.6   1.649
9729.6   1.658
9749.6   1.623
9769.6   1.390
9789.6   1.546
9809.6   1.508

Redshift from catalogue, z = 0.487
